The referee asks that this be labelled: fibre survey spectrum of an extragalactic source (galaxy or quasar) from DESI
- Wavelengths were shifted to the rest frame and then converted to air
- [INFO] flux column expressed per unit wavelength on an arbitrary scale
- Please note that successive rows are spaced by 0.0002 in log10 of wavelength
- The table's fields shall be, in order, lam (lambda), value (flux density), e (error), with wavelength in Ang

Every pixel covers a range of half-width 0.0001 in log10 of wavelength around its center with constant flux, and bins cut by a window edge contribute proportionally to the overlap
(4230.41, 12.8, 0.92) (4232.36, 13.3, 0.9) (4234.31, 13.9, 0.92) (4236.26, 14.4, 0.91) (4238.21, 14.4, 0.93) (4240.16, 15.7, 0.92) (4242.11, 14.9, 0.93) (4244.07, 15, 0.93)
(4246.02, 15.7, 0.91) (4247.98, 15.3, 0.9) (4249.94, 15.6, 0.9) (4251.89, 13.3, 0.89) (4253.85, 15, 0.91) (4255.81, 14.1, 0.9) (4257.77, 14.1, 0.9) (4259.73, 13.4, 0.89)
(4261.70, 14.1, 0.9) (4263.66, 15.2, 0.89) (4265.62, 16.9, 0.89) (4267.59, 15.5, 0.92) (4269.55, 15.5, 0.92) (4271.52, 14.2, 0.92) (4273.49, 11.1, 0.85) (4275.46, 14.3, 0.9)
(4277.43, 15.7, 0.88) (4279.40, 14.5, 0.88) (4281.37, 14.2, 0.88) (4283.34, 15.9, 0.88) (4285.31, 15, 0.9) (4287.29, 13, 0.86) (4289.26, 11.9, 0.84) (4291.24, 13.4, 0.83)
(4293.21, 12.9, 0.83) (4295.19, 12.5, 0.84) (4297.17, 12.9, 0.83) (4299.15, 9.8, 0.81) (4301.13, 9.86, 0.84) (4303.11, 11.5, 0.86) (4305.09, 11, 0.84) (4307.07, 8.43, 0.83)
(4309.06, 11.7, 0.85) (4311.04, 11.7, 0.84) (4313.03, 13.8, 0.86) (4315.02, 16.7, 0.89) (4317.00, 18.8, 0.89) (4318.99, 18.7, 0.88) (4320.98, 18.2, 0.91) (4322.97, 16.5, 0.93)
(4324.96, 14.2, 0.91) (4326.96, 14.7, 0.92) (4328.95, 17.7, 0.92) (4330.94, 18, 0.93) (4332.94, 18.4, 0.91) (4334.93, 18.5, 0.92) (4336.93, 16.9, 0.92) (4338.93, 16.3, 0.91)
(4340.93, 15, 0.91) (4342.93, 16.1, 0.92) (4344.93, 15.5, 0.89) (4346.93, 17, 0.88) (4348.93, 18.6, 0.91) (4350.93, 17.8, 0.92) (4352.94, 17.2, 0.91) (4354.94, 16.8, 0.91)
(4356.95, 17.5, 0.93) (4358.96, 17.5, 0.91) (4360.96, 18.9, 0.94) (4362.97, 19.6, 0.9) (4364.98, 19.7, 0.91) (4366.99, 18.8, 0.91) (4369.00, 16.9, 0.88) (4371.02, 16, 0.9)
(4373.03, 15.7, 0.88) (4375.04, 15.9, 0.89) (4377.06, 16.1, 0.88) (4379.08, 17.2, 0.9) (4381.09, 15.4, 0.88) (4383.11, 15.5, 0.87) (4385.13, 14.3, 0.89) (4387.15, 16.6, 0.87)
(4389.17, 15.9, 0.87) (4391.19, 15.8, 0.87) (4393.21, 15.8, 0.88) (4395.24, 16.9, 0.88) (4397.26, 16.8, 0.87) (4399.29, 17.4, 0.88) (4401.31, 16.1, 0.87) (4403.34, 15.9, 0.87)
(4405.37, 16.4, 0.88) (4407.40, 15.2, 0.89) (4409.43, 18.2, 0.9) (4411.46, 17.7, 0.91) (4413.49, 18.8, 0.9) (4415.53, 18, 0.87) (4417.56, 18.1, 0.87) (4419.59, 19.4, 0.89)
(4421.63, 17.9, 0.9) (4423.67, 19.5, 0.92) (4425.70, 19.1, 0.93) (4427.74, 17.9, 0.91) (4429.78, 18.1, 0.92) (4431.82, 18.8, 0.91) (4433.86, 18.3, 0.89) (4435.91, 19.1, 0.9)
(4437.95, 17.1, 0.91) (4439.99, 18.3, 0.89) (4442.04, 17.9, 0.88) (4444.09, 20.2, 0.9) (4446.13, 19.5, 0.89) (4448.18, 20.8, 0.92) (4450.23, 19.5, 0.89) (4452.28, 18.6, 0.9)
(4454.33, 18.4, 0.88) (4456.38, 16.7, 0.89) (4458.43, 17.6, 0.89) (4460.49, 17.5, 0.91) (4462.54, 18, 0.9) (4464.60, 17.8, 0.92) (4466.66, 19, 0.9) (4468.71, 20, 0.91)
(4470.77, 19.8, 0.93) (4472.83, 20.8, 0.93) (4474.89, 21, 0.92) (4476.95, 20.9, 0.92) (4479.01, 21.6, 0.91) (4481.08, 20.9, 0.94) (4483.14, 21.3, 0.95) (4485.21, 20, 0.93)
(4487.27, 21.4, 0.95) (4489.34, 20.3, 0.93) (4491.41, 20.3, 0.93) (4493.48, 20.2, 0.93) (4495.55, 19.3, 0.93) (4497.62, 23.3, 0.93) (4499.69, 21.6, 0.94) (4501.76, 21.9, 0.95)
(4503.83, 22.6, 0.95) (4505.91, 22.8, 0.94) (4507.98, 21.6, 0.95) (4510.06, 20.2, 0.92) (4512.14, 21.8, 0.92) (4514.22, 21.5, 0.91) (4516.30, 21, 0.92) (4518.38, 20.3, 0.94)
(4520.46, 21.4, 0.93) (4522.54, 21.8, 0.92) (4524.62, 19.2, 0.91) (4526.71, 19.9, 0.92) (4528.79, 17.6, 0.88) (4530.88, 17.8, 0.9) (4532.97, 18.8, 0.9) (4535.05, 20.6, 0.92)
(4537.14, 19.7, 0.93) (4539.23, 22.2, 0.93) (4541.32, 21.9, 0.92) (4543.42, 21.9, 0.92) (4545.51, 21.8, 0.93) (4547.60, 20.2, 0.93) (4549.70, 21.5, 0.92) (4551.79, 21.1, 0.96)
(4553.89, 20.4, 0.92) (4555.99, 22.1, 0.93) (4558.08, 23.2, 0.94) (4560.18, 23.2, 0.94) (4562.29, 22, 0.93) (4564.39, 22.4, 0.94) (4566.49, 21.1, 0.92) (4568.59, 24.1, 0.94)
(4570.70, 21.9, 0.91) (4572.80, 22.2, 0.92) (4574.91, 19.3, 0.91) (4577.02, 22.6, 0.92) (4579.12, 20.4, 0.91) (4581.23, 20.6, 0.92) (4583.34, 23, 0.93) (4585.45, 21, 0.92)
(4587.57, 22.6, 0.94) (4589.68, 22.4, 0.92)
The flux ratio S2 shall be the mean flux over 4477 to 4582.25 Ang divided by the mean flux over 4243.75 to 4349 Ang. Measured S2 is 1.4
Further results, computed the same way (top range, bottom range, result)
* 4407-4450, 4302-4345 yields 1.21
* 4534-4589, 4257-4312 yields 1.64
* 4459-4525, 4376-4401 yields 1.28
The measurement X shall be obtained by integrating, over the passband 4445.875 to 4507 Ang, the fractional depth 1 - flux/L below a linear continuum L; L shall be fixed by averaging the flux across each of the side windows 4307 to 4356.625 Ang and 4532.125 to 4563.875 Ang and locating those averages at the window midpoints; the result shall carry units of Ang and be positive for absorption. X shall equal -1.2 Ang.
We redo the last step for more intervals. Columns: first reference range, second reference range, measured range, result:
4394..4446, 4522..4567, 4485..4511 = -1.9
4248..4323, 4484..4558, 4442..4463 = 0.2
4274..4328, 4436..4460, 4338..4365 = -3.3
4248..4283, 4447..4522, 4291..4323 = 4.8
